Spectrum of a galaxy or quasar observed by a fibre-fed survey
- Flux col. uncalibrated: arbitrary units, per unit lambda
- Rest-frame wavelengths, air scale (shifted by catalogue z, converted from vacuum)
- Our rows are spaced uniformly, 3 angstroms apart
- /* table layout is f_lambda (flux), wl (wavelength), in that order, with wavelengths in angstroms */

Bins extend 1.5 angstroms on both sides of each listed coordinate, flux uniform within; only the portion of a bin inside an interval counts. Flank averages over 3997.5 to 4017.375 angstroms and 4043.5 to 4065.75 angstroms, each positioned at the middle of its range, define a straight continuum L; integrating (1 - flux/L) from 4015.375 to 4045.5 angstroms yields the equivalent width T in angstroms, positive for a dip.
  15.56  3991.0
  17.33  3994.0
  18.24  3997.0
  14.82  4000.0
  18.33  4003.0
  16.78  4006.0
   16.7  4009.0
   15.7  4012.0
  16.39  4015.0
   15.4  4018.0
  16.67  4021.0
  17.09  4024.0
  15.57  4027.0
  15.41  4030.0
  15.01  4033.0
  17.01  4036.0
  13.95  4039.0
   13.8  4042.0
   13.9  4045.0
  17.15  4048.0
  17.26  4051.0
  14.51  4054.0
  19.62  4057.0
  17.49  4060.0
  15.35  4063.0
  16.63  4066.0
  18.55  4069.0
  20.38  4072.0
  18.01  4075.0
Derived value 1.9 angstroms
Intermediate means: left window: 16.5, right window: 16.5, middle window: 15.5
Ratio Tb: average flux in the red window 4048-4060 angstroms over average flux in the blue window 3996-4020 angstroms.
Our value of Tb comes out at 1.0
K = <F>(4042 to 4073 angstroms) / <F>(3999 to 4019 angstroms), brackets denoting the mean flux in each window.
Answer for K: 1.0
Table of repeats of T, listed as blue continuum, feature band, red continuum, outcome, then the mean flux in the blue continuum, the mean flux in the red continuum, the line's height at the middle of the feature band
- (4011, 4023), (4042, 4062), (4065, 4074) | 1.54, 16.1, 18.6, 17.8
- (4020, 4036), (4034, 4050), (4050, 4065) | 1.15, 16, 16.8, 16.4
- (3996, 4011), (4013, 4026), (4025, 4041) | -0.21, 16.9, 15.4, 16.1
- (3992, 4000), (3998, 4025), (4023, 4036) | 0.11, 17.1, 15.9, 16.5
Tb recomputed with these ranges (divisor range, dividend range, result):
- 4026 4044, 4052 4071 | 1.14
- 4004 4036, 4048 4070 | 1.05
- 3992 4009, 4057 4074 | 1.05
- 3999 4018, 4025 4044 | 0.92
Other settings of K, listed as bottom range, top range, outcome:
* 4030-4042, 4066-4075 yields 1.24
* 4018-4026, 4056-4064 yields 1.06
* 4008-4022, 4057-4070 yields 1.07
